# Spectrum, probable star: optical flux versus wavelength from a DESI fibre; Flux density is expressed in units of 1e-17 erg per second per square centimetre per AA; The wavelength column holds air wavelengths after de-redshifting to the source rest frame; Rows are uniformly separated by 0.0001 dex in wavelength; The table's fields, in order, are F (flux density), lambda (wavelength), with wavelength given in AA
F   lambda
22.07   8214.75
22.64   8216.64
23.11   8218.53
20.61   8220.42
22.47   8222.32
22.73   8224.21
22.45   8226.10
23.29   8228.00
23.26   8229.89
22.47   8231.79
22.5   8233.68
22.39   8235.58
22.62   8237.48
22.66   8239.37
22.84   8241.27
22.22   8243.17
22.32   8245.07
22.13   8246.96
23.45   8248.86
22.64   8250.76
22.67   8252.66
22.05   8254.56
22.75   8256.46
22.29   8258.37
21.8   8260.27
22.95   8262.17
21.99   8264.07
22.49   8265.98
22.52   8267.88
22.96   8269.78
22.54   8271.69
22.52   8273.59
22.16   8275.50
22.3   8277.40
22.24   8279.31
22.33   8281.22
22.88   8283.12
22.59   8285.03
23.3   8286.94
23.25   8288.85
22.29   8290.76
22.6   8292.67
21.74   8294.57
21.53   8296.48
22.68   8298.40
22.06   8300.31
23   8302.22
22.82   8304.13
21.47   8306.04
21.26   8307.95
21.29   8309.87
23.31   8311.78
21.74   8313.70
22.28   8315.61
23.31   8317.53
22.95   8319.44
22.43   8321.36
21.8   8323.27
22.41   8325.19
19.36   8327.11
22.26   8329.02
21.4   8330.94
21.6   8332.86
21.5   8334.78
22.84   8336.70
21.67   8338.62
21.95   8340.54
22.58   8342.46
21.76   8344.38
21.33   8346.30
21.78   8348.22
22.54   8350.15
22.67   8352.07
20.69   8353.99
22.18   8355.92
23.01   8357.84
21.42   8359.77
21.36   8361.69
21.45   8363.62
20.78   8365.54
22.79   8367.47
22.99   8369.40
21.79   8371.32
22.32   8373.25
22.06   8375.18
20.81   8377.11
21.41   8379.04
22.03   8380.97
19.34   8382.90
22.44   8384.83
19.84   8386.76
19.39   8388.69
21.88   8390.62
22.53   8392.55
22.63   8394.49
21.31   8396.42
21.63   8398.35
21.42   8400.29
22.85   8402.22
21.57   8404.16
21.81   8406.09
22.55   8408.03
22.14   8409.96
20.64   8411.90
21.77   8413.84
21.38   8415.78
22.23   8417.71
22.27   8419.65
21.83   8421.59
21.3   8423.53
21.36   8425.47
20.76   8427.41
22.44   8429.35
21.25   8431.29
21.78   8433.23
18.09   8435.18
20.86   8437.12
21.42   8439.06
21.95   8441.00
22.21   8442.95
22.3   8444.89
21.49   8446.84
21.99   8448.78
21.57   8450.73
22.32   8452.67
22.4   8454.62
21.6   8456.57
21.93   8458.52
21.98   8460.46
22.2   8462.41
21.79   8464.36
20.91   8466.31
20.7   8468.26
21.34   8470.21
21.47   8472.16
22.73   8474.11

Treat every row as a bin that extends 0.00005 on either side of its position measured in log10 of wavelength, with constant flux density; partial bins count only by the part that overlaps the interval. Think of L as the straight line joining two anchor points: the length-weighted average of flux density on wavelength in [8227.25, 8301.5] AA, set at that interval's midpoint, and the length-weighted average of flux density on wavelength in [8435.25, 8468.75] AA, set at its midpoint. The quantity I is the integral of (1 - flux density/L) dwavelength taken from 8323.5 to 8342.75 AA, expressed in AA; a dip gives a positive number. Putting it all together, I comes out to 0.41 AA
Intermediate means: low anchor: 22.5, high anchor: 21.7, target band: 21.7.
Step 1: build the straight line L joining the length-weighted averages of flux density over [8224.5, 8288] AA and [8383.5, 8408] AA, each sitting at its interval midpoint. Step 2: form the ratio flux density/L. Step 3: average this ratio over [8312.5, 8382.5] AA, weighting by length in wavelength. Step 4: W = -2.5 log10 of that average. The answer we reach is 0.002 mag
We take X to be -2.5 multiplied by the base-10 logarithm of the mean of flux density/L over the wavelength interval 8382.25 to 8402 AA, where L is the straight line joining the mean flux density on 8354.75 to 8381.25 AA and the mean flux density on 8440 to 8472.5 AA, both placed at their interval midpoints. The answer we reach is 0.03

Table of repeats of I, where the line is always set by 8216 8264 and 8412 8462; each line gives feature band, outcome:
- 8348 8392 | 0.6 AA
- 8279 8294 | -0.3 AA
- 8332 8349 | 0.1 AA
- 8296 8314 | 0.1 AA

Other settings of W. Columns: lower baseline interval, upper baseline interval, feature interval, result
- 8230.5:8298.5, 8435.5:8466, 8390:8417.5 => 0.004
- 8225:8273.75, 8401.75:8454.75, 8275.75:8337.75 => 0.003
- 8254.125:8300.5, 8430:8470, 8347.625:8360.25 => -0.001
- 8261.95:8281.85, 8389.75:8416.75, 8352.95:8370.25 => 0.010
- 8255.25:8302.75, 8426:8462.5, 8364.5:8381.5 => 0.004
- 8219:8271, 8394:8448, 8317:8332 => 0.007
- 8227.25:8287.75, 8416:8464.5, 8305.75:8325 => 0.003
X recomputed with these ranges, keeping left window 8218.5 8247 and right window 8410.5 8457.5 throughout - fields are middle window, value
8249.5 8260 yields -0.003 mag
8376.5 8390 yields 0.051 mag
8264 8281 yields -0.005 mag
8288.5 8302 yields -0.005 mag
